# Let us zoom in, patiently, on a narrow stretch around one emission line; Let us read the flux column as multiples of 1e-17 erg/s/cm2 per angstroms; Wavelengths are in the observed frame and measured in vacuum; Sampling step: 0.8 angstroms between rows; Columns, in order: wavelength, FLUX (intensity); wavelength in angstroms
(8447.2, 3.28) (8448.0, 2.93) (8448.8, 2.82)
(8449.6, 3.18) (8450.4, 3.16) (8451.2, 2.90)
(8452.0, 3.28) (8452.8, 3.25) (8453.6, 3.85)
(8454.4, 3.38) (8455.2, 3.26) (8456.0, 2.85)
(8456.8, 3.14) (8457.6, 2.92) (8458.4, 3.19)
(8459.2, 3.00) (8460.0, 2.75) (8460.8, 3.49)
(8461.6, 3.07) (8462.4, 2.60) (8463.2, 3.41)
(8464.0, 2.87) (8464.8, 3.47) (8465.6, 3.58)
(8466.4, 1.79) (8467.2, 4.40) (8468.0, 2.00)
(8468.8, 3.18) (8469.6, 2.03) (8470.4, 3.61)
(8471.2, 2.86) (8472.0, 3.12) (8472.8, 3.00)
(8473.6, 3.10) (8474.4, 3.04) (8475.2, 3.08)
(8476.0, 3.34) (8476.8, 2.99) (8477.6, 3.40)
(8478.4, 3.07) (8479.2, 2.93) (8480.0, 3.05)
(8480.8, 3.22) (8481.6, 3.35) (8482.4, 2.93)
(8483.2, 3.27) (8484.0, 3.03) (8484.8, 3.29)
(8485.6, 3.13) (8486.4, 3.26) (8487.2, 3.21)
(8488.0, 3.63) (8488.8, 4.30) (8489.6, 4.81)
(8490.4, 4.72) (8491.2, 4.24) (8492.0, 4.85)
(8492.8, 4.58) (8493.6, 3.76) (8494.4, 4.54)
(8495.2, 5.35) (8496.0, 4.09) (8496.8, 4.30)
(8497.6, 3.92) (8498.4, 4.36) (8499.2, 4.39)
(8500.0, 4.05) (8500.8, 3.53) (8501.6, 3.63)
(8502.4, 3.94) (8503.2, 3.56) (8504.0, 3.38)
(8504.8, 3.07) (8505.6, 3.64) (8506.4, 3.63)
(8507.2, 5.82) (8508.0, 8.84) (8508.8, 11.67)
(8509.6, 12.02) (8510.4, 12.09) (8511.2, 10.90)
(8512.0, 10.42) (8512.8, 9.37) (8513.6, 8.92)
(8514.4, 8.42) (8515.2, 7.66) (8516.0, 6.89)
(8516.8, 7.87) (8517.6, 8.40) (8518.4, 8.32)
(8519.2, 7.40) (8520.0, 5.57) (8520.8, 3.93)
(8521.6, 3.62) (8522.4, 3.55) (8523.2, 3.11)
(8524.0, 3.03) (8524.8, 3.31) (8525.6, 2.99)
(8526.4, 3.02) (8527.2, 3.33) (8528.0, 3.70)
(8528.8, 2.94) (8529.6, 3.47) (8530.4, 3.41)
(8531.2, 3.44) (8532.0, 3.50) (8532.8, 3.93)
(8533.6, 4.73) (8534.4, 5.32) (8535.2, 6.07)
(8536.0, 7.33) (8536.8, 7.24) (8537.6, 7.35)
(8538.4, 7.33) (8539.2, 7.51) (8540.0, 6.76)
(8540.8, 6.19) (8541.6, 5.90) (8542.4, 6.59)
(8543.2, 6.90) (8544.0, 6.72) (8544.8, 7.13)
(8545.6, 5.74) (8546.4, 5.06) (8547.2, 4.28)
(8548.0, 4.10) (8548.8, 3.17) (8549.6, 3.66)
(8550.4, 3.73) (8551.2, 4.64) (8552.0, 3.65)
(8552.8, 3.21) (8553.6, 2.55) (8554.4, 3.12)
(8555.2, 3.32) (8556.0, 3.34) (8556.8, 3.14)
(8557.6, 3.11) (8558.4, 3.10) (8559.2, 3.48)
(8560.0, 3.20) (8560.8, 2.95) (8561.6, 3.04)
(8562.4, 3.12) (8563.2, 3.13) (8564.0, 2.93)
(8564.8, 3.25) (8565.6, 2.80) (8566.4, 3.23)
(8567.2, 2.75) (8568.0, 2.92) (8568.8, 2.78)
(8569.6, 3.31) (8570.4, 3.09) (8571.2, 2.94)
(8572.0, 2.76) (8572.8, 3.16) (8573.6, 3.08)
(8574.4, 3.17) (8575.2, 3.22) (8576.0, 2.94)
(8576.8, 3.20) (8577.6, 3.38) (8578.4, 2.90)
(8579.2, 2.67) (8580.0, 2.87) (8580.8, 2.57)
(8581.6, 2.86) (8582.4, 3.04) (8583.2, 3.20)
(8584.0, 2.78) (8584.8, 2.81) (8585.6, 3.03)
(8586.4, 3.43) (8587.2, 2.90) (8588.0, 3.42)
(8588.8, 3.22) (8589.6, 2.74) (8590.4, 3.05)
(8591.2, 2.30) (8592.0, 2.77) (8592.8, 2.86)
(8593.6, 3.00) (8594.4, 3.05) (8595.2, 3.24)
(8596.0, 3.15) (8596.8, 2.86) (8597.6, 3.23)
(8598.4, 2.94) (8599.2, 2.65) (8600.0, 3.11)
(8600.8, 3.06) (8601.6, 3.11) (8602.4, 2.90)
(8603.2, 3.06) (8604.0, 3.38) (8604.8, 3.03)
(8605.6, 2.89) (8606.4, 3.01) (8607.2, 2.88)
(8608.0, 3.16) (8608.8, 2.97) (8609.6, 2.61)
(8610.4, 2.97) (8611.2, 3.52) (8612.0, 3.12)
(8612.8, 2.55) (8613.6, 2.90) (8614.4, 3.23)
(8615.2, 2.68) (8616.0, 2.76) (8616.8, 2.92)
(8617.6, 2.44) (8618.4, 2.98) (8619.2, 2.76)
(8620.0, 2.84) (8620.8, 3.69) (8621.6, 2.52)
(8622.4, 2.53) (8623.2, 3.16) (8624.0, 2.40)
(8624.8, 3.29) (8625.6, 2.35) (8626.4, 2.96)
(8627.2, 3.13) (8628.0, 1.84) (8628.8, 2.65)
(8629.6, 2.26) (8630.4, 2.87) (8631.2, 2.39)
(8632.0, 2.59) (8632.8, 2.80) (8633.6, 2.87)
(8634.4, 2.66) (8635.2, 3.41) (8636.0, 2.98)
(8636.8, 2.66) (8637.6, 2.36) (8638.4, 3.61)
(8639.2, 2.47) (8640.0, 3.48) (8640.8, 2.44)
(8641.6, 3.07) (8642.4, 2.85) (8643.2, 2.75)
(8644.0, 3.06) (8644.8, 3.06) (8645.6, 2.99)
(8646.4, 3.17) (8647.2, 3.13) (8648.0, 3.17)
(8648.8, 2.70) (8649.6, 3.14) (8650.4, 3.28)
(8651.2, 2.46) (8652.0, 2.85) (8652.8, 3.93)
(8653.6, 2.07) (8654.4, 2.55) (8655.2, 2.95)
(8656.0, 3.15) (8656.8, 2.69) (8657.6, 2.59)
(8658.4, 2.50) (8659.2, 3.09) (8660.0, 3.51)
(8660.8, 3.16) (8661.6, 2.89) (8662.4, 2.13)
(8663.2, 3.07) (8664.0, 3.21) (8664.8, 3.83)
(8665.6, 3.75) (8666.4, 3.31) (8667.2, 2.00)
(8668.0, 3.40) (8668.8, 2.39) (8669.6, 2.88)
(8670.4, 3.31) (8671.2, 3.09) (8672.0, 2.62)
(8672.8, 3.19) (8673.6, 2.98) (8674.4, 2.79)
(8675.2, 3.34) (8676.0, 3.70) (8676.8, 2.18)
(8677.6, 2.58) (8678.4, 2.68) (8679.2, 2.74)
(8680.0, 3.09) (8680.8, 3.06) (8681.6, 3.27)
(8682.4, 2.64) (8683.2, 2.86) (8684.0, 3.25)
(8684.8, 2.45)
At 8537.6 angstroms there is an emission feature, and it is [N II]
